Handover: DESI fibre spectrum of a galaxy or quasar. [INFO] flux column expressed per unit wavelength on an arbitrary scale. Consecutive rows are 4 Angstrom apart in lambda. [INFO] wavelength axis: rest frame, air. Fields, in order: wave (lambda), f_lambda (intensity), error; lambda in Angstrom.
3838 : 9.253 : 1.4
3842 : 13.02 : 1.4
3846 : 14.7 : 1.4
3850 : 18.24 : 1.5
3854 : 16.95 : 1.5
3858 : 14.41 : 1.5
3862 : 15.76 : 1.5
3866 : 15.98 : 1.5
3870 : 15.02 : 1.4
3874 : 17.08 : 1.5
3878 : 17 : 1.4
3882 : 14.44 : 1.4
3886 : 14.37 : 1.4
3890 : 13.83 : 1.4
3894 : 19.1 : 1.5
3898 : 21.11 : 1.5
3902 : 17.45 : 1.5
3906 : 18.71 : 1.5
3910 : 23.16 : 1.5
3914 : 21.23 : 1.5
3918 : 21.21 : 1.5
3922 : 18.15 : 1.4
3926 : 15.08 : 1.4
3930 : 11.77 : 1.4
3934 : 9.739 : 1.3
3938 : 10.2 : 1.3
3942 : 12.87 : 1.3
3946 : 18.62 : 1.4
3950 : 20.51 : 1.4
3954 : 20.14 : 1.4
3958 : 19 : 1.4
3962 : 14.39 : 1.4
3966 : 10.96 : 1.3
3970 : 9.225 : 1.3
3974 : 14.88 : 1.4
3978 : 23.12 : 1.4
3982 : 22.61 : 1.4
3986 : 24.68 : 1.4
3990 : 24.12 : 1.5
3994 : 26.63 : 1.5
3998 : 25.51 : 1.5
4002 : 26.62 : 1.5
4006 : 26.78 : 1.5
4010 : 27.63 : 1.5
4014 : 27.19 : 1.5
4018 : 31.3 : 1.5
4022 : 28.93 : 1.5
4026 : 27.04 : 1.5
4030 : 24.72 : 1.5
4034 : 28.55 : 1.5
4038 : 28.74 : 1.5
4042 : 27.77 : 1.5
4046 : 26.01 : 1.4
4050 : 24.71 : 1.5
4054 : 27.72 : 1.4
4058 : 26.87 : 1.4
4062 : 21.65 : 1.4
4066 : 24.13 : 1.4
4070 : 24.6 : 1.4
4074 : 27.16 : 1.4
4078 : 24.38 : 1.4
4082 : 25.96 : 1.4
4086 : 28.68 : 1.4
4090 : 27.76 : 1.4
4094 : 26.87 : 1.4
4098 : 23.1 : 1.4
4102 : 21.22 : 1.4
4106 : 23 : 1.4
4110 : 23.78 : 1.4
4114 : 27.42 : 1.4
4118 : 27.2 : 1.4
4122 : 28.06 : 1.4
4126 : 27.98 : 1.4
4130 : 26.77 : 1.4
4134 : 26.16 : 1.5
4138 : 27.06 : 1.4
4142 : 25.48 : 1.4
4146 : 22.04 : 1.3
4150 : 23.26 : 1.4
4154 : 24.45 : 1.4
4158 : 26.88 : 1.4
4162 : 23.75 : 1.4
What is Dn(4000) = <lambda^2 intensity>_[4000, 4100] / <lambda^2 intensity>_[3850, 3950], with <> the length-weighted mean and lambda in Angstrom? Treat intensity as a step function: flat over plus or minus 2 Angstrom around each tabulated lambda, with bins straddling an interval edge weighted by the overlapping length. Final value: 1.74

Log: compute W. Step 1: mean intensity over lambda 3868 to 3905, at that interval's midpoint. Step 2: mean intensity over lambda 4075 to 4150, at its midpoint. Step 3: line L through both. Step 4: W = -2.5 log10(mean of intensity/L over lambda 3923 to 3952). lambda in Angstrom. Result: 0.30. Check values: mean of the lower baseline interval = 16.7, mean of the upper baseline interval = 25.7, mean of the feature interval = 14.3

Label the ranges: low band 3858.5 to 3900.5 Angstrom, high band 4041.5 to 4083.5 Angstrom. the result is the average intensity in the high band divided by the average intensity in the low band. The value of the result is 1.6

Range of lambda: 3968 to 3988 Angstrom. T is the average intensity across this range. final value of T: 18.9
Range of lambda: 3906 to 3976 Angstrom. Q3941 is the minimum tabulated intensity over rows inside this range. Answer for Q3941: 9.225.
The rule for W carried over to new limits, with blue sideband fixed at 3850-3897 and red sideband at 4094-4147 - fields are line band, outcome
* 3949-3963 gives 0.03 mag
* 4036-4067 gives -0.14 mag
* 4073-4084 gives -0.08 mag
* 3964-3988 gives 0.14 mag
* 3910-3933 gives 0.01 mag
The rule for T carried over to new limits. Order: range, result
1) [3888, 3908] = 18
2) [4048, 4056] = 26.2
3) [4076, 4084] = 25.2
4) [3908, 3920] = 21.9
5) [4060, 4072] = 23.5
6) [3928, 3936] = 10.8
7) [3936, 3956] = 16.5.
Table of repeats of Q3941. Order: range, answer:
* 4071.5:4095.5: 24.38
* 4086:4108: 21.22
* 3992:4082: 21.65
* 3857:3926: 13.83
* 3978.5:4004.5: 22.61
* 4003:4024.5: 26.78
